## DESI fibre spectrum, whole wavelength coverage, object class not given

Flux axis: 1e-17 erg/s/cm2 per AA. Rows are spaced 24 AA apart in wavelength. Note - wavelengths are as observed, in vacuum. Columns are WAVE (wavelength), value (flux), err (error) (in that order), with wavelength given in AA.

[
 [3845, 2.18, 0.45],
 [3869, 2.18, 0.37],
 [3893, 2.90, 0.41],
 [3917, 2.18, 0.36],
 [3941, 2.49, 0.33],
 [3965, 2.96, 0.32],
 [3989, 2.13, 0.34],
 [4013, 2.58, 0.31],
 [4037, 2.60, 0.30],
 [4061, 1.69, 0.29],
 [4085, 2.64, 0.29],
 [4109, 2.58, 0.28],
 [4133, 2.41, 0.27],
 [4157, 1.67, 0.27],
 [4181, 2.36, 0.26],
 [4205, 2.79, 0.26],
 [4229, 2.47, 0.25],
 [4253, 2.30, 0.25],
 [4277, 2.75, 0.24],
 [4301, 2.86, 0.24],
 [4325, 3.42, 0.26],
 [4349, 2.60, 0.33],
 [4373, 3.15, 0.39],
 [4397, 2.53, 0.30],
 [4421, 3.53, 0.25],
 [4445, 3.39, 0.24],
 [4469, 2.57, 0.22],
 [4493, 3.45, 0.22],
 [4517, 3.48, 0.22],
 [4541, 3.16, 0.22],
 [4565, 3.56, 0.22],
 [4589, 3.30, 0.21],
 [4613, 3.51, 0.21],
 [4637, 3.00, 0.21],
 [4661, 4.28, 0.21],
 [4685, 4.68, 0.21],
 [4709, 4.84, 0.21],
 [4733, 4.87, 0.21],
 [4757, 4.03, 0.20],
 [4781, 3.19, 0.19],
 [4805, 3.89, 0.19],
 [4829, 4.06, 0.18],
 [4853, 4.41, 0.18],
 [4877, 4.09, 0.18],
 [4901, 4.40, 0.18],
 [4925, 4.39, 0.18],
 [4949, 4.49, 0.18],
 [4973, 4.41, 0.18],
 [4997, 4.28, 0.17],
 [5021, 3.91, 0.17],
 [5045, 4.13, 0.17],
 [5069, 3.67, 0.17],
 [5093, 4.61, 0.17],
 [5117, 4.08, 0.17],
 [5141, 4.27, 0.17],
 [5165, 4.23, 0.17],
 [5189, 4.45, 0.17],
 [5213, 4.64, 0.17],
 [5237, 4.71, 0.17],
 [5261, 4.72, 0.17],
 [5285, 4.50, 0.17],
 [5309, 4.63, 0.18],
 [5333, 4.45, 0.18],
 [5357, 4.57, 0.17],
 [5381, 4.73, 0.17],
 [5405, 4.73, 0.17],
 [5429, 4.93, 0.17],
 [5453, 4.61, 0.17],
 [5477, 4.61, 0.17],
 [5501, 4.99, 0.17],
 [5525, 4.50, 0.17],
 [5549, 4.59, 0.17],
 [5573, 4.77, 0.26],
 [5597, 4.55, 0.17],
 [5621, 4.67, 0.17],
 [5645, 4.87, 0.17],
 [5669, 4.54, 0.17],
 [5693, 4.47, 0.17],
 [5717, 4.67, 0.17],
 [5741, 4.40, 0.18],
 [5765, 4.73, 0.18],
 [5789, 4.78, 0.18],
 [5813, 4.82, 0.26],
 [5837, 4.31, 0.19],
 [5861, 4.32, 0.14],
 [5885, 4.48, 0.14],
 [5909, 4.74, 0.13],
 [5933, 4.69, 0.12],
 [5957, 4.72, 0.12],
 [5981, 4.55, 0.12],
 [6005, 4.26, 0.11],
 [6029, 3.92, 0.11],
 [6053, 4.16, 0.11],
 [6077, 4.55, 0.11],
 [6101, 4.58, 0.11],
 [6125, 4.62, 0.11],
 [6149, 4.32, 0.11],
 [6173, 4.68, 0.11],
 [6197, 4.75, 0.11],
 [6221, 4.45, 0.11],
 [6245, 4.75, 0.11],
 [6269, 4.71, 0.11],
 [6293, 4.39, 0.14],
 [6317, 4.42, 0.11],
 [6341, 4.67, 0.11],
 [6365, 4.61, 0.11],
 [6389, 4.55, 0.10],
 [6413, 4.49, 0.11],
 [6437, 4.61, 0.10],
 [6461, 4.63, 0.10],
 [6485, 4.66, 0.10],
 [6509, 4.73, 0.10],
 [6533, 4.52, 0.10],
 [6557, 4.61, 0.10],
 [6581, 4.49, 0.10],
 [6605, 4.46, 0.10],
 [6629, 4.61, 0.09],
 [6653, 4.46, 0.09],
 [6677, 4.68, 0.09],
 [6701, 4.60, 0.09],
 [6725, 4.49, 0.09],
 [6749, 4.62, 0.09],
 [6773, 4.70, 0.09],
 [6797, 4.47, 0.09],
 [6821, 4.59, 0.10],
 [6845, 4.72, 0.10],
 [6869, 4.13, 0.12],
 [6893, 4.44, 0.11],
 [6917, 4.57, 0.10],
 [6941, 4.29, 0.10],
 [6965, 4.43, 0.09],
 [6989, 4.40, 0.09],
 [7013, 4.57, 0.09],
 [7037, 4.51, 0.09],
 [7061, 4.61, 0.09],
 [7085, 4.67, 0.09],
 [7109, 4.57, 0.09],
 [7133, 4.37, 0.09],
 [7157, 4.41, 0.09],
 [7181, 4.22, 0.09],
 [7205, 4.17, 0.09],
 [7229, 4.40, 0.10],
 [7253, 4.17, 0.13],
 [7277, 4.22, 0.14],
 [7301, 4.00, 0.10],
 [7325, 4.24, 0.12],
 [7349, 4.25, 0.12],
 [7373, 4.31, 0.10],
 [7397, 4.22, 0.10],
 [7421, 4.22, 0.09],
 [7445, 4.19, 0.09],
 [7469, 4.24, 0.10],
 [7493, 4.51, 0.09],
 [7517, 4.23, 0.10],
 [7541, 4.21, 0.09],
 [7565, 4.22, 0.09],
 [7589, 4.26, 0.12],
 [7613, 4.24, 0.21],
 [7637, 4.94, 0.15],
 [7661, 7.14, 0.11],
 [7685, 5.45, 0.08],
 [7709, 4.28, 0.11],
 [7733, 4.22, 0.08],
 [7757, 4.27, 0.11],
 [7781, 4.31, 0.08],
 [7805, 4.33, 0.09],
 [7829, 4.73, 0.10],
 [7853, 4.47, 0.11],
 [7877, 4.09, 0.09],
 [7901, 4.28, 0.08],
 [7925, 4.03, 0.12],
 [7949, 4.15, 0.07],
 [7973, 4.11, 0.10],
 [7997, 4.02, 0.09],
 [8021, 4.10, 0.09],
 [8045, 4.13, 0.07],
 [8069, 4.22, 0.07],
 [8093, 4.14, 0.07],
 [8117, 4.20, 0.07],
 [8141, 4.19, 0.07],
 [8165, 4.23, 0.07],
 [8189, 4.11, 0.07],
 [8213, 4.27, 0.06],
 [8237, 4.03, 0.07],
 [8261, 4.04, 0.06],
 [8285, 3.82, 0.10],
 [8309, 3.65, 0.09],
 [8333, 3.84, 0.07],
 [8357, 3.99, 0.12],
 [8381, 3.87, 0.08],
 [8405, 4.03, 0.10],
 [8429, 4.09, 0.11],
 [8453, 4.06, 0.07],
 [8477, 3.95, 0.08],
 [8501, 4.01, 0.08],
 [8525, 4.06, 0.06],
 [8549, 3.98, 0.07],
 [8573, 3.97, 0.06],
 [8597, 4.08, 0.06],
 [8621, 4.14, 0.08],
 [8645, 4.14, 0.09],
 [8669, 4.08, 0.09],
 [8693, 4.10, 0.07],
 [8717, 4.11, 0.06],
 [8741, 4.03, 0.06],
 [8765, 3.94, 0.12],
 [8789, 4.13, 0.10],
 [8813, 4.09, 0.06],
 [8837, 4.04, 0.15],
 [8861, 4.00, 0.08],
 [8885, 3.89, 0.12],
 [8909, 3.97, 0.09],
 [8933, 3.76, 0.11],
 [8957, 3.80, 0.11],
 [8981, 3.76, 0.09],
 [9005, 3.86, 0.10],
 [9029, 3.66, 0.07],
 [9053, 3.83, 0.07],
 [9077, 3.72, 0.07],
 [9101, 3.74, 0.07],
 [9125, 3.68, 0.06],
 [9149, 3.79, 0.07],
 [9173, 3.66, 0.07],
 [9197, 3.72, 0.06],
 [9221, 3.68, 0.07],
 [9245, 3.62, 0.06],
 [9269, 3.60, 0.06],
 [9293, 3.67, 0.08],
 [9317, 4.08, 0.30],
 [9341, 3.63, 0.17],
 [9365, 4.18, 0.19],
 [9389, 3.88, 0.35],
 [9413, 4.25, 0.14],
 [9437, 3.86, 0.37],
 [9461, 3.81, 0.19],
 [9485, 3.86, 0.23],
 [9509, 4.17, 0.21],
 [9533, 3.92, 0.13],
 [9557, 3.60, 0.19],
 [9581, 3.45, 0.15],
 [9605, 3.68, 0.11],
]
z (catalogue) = 0.166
